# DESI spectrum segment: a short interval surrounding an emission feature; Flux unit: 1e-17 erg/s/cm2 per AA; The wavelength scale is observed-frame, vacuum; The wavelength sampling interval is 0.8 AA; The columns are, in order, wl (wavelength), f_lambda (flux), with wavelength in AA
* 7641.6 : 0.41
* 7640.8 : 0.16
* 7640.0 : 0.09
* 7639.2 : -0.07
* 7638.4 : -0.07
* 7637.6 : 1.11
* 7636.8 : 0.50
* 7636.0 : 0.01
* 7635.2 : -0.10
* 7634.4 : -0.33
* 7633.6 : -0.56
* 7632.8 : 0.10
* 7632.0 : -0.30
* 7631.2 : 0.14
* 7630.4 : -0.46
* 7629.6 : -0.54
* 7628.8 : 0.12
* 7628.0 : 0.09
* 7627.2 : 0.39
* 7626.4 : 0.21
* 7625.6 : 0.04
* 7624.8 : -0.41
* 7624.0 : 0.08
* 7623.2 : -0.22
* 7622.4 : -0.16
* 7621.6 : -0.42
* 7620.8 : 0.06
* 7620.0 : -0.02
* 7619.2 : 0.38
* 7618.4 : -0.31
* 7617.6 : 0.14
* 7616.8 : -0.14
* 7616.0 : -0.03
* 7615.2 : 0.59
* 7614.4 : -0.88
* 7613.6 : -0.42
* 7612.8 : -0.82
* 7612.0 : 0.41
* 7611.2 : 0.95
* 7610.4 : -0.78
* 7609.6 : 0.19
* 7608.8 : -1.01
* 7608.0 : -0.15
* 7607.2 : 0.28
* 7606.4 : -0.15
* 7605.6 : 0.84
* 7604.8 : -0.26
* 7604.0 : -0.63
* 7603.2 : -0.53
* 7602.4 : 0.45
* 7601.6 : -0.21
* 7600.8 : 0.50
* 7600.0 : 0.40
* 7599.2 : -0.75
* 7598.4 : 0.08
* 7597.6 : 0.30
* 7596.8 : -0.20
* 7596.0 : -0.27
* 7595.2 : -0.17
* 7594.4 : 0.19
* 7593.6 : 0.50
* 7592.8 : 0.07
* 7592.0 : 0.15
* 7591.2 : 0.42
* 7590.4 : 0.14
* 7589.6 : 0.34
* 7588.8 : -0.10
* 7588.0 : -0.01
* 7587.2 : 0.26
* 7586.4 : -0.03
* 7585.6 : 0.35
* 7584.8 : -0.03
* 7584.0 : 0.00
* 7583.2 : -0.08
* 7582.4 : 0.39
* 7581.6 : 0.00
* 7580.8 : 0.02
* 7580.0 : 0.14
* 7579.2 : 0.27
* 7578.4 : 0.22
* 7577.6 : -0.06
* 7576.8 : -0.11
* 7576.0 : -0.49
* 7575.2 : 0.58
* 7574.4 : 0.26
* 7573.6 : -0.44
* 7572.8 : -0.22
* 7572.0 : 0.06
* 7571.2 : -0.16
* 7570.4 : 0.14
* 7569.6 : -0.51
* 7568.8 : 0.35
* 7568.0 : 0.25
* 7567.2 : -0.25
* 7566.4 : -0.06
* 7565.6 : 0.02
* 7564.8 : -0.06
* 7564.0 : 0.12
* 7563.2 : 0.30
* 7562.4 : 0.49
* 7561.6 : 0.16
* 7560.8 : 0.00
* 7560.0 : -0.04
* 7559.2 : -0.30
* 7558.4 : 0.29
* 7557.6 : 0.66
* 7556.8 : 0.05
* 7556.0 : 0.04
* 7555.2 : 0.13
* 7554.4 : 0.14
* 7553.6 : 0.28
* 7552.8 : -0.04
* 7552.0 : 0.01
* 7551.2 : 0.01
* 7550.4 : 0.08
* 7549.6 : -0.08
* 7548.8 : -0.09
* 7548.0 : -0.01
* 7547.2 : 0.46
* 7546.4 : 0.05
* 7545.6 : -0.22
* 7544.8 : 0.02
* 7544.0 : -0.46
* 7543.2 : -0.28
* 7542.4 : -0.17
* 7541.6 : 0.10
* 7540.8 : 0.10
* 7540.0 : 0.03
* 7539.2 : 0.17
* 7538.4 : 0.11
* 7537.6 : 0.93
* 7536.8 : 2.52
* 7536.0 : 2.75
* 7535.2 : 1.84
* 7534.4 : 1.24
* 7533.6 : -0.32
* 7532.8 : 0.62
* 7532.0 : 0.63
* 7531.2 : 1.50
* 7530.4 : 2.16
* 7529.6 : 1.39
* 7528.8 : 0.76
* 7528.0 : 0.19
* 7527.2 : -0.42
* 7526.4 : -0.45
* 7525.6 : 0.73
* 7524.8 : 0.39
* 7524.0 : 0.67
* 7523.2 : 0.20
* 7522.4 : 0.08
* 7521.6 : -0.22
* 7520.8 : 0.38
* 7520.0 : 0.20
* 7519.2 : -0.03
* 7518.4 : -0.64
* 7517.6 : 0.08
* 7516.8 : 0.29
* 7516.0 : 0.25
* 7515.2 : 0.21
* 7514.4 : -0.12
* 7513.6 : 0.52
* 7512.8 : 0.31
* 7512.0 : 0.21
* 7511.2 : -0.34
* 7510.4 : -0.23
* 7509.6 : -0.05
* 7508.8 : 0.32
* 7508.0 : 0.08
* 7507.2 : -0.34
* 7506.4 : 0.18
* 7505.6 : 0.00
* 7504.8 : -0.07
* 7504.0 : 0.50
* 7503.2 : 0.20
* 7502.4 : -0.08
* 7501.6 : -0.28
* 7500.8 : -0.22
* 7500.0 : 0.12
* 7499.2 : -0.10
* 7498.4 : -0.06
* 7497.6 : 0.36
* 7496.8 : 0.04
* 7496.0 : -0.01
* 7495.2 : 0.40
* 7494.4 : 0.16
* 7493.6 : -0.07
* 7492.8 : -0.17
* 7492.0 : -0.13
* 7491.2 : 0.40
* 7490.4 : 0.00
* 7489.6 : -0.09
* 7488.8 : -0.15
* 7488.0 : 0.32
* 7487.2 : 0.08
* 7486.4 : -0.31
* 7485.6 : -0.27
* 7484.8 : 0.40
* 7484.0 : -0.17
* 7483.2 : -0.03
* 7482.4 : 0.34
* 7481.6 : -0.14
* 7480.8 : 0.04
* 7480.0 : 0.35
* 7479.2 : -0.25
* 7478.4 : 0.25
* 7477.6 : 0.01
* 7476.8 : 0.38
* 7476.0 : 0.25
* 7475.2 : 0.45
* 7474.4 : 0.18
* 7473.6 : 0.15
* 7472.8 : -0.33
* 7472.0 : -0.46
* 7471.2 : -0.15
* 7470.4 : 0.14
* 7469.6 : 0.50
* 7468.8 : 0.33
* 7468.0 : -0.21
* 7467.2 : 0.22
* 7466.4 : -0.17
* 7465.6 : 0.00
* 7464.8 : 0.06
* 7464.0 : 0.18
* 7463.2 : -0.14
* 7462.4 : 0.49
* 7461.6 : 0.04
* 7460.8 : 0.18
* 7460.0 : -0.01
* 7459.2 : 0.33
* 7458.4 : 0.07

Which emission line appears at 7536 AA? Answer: [O II] 3727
